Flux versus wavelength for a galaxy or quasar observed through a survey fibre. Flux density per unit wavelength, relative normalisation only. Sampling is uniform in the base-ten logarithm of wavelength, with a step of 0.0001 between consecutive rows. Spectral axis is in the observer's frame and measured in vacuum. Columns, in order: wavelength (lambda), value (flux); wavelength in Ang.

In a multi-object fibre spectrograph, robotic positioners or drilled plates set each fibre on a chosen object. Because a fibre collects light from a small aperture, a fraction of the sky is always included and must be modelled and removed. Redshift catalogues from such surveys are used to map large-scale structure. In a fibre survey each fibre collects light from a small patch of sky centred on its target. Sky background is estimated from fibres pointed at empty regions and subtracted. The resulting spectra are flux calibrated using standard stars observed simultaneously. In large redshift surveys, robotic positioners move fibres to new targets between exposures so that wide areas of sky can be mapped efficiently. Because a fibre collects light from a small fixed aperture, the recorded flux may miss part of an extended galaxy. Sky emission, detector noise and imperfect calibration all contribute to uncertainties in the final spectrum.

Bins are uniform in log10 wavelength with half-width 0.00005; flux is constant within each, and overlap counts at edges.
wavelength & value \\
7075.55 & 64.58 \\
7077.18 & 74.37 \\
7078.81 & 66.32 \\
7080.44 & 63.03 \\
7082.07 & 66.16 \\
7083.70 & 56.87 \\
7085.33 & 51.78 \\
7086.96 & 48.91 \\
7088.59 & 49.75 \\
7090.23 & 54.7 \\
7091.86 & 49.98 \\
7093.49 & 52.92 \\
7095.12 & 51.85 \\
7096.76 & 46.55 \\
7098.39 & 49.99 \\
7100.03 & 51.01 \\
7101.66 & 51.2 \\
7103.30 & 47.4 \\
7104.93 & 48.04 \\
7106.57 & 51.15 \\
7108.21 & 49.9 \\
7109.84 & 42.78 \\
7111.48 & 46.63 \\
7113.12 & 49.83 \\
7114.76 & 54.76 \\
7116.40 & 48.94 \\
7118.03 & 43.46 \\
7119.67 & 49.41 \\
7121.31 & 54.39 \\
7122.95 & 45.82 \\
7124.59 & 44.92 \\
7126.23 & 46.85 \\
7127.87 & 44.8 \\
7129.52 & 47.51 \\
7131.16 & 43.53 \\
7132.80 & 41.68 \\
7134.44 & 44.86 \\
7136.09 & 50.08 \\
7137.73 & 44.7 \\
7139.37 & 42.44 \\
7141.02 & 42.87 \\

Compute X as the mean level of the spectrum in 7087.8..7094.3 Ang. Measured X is 51.8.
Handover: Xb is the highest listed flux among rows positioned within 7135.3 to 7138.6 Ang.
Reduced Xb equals 50.08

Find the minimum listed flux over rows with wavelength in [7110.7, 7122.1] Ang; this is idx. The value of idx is 43.46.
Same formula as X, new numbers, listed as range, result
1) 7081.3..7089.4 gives 54.7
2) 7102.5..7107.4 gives 48.9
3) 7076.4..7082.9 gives 67.4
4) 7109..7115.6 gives 48.5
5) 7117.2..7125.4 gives 47.7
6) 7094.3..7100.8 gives 49.8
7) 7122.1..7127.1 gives 45.9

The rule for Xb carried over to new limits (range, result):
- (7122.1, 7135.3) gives 47.51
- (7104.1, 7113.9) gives 51.15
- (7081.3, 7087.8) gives 66.16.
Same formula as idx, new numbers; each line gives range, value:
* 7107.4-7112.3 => 42.78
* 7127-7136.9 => 41.68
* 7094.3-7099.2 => 46.55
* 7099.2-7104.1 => 47.4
